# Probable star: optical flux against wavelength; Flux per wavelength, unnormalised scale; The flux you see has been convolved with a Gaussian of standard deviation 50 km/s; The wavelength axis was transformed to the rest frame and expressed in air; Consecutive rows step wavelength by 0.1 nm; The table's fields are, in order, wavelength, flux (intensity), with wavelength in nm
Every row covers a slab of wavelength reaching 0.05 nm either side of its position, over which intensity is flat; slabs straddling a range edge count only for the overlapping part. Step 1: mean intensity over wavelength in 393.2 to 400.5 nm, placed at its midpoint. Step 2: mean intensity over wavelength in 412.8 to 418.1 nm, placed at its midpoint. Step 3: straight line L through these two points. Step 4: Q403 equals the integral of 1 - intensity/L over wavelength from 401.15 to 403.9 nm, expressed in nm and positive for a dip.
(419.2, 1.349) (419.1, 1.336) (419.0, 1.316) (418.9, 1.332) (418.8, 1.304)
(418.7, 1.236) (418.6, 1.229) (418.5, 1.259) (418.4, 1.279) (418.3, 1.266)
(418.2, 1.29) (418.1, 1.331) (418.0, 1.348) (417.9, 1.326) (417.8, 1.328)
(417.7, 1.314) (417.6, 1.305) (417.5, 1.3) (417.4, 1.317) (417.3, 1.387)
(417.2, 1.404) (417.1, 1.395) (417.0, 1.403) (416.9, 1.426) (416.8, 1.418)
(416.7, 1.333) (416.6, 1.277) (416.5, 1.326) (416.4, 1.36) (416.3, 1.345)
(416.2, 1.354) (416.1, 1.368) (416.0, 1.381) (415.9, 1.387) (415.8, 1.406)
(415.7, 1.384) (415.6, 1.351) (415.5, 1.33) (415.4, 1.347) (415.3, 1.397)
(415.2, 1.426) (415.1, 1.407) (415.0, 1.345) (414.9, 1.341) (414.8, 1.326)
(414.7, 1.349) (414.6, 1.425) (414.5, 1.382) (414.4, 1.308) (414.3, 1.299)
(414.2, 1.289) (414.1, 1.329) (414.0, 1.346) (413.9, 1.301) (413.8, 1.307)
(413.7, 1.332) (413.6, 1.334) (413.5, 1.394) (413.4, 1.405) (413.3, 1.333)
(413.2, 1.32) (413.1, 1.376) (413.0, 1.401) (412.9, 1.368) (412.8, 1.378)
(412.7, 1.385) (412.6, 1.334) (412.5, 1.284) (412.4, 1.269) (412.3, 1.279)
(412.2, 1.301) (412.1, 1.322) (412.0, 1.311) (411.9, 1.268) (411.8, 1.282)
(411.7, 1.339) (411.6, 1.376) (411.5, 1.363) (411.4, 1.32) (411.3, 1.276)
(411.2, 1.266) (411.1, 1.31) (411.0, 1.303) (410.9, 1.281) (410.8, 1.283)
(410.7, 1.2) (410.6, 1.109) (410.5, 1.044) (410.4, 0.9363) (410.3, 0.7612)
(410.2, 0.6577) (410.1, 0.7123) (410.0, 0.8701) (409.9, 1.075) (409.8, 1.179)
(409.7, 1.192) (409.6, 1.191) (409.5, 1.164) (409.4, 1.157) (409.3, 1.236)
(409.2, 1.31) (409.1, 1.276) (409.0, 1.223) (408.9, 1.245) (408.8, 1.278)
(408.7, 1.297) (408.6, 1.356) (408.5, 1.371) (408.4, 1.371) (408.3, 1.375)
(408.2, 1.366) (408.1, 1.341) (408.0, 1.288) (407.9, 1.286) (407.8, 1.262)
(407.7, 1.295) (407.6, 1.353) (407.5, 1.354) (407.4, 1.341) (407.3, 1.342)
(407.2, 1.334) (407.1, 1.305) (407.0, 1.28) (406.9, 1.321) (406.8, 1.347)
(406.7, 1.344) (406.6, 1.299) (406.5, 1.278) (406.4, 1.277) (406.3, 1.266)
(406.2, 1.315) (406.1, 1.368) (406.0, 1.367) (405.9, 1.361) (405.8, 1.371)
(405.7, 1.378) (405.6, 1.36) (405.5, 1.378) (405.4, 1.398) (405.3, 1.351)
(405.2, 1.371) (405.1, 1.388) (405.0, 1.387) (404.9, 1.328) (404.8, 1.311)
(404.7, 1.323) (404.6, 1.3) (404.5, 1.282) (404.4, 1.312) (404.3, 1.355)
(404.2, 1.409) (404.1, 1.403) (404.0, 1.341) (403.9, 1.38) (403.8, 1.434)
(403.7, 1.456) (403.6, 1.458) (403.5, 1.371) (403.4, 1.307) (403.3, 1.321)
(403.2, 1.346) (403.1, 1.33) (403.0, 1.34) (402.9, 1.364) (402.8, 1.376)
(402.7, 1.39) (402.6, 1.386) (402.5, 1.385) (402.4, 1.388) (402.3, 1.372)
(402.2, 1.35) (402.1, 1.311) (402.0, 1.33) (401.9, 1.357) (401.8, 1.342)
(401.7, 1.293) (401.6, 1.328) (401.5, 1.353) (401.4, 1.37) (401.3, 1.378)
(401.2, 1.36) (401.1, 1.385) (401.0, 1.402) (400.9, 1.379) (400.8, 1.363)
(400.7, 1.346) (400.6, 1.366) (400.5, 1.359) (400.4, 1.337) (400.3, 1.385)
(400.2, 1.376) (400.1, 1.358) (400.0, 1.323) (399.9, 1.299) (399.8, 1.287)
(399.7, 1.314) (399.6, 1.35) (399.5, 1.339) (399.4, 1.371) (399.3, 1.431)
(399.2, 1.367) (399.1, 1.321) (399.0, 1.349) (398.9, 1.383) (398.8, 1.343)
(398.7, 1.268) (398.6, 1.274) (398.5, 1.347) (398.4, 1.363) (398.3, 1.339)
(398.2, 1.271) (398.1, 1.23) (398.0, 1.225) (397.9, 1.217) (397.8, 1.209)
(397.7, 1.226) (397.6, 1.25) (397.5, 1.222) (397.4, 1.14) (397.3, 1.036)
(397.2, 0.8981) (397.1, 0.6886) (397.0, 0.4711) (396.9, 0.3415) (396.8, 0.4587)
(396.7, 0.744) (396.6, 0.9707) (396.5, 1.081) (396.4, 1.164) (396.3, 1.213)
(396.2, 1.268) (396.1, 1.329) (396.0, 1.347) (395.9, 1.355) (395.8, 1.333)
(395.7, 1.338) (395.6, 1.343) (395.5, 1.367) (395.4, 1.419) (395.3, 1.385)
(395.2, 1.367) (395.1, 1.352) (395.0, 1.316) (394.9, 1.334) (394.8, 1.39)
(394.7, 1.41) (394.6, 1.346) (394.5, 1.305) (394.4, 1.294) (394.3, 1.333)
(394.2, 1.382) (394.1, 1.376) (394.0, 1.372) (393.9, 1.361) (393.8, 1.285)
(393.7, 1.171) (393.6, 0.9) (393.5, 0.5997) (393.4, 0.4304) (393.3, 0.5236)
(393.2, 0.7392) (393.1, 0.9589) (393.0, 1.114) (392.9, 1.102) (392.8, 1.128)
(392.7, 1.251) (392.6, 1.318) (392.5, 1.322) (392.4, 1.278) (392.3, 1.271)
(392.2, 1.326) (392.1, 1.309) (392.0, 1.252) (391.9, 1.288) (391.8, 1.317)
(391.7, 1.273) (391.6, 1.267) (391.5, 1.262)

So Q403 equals -0.247 nm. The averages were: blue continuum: 1.2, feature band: 1.36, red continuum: 1.35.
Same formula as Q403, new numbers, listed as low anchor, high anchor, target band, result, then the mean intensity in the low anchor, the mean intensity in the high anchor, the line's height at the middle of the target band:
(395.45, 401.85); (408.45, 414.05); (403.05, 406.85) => -0.34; 1.24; 1.24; 1.24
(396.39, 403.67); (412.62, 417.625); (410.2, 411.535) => 0.16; 1.26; 1.36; 1.33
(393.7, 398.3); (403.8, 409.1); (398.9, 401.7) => -0.23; 1.2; 1.33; 1.25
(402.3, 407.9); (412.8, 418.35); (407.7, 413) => 0.46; 1.35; 1.35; 1.35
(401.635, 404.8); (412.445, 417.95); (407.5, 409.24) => 0.06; 1.36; 1.35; 1.36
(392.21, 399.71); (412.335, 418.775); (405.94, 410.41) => 0.16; 1.19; 1.34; 1.28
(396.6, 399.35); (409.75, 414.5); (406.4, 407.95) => -0.14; 1.12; 1.25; 1.2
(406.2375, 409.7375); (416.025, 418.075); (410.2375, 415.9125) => 0.09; 1.3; 1.35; 1.33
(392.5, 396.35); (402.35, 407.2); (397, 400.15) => 0.06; 1.22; 1.35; 1.27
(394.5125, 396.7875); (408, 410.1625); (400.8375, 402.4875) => -0.15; 1.27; 1.22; 1.24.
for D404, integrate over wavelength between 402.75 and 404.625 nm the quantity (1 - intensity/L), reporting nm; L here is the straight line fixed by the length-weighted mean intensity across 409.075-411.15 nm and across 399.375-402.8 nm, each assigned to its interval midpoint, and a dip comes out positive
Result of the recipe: -0.118 nm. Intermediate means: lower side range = 1.35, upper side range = 1.1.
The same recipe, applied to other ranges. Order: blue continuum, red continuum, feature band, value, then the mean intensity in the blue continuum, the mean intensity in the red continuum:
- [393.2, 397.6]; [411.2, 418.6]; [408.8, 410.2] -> 0.168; 1.13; 1.34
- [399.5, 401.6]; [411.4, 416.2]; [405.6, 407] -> 0.022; 1.35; 1.35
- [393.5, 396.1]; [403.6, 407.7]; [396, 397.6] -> 0.439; 1.31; 1.35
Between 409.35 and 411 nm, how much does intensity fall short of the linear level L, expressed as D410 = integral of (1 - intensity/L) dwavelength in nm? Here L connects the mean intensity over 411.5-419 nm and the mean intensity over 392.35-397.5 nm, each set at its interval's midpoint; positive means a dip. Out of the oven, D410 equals 0.29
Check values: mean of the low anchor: 1.13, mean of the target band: 1.06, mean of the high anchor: 1.34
